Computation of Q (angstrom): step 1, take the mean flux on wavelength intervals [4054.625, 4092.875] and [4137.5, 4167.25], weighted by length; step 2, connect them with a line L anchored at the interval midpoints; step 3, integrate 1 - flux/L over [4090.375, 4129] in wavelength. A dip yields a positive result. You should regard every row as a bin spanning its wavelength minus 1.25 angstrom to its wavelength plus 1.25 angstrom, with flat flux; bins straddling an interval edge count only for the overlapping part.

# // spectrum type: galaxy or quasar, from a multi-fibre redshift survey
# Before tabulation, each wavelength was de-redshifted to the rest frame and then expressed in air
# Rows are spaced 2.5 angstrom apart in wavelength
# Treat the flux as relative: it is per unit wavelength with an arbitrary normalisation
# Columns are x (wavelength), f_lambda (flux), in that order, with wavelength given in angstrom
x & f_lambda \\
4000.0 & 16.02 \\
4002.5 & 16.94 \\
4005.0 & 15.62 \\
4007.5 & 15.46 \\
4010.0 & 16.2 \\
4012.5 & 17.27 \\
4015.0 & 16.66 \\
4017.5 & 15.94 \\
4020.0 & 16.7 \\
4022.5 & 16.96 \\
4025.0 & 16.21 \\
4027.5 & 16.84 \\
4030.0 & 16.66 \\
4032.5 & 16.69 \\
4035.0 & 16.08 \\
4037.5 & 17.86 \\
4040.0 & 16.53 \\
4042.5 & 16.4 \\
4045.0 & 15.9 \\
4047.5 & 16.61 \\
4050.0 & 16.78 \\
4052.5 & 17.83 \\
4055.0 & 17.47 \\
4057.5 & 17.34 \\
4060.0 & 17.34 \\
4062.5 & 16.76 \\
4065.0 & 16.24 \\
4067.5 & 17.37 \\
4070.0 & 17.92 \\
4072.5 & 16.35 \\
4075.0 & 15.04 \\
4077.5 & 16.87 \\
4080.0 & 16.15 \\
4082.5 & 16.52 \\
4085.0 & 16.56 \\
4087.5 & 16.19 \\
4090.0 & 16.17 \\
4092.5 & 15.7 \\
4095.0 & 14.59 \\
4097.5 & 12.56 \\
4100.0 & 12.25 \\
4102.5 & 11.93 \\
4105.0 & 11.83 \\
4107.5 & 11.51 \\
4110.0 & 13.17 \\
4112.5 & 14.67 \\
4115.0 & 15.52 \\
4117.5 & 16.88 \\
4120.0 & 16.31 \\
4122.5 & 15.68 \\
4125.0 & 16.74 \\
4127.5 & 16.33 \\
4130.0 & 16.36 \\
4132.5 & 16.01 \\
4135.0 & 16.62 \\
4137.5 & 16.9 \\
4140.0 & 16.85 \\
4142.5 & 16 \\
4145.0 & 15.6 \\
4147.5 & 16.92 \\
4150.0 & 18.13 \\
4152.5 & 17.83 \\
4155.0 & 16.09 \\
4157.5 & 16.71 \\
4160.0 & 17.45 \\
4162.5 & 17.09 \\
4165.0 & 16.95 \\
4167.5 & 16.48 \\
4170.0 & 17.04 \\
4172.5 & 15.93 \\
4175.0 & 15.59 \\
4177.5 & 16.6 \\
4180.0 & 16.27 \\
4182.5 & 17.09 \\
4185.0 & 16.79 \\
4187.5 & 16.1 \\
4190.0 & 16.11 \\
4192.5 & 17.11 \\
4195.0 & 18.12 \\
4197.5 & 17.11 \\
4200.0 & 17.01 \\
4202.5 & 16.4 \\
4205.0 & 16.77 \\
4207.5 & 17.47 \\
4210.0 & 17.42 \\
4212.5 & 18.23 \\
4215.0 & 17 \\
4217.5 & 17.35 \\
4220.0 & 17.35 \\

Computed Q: 5.32 angstrom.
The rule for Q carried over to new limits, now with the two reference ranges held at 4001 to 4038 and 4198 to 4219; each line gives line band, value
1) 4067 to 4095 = 0.7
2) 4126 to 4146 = 0.7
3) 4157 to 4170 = 0.1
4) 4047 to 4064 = -0.5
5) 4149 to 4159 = -0.1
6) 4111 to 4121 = 0.7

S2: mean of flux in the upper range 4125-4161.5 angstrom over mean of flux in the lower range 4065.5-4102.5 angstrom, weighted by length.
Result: 1.07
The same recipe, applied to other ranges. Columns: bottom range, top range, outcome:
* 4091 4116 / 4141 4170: 1.26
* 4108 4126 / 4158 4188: 1.08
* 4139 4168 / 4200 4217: 1.02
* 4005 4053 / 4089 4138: 0.90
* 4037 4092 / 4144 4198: 1.00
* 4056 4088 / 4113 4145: 0.98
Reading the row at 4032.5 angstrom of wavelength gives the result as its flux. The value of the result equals 16.69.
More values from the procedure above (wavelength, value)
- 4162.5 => 17.09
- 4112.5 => 14.67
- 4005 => 15.62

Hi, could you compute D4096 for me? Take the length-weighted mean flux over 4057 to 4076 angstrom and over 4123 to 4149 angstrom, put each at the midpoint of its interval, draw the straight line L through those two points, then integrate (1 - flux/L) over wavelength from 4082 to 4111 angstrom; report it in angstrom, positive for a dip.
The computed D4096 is 4.6 angstrom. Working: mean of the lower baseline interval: 16.8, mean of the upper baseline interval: 16.4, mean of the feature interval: 14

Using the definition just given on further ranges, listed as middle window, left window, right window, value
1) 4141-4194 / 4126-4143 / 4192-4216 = 0.55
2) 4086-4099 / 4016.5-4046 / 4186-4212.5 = 1.34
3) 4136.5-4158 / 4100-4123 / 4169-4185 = -2.03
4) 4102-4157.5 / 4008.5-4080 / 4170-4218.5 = 3.65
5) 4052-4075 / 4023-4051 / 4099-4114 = -2.99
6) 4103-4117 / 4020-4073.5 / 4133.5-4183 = 2.77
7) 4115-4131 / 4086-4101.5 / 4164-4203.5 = -1.12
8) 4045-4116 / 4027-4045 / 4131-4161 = 4.87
